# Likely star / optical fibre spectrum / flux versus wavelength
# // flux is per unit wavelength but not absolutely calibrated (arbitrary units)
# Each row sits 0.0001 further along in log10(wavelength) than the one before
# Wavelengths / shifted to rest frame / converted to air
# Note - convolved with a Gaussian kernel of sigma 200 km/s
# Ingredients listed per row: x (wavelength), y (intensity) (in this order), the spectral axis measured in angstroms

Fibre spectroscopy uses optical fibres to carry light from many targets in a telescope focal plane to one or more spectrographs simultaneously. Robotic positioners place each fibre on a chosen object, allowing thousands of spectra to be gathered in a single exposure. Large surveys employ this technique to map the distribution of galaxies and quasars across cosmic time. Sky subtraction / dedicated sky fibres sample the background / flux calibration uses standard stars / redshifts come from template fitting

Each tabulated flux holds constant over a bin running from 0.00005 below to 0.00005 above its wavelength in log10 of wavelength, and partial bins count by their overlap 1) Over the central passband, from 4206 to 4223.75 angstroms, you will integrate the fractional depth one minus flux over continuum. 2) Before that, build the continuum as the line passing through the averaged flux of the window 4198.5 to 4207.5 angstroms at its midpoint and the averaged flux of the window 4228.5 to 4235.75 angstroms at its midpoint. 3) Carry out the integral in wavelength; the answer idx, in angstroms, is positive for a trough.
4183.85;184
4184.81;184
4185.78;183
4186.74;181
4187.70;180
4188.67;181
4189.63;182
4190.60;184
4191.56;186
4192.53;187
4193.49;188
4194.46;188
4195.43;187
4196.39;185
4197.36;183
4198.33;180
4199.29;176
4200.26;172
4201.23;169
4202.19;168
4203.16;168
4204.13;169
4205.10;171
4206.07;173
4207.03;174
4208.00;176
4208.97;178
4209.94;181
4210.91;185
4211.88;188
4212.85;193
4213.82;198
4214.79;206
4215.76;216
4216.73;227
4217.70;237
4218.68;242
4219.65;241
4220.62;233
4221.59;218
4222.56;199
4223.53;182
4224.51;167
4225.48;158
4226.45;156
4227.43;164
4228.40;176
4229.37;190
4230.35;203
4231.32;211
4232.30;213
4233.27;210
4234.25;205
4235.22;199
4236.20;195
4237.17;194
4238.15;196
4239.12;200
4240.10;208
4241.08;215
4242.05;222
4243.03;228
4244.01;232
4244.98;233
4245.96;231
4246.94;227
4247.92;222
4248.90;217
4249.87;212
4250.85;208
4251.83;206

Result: -1.8 angstroms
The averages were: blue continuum 172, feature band 204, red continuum 203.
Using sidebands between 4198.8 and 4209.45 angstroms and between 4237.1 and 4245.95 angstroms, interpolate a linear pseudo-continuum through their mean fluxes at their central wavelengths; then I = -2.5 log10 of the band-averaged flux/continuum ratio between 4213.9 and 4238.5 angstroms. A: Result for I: -0.02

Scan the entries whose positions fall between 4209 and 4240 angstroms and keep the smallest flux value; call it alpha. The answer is 156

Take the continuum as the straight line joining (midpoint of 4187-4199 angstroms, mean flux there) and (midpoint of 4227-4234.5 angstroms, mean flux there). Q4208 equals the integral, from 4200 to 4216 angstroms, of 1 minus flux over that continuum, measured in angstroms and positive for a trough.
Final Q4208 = 0.7 angstroms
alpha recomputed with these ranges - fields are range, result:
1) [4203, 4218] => 168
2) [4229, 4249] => 190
